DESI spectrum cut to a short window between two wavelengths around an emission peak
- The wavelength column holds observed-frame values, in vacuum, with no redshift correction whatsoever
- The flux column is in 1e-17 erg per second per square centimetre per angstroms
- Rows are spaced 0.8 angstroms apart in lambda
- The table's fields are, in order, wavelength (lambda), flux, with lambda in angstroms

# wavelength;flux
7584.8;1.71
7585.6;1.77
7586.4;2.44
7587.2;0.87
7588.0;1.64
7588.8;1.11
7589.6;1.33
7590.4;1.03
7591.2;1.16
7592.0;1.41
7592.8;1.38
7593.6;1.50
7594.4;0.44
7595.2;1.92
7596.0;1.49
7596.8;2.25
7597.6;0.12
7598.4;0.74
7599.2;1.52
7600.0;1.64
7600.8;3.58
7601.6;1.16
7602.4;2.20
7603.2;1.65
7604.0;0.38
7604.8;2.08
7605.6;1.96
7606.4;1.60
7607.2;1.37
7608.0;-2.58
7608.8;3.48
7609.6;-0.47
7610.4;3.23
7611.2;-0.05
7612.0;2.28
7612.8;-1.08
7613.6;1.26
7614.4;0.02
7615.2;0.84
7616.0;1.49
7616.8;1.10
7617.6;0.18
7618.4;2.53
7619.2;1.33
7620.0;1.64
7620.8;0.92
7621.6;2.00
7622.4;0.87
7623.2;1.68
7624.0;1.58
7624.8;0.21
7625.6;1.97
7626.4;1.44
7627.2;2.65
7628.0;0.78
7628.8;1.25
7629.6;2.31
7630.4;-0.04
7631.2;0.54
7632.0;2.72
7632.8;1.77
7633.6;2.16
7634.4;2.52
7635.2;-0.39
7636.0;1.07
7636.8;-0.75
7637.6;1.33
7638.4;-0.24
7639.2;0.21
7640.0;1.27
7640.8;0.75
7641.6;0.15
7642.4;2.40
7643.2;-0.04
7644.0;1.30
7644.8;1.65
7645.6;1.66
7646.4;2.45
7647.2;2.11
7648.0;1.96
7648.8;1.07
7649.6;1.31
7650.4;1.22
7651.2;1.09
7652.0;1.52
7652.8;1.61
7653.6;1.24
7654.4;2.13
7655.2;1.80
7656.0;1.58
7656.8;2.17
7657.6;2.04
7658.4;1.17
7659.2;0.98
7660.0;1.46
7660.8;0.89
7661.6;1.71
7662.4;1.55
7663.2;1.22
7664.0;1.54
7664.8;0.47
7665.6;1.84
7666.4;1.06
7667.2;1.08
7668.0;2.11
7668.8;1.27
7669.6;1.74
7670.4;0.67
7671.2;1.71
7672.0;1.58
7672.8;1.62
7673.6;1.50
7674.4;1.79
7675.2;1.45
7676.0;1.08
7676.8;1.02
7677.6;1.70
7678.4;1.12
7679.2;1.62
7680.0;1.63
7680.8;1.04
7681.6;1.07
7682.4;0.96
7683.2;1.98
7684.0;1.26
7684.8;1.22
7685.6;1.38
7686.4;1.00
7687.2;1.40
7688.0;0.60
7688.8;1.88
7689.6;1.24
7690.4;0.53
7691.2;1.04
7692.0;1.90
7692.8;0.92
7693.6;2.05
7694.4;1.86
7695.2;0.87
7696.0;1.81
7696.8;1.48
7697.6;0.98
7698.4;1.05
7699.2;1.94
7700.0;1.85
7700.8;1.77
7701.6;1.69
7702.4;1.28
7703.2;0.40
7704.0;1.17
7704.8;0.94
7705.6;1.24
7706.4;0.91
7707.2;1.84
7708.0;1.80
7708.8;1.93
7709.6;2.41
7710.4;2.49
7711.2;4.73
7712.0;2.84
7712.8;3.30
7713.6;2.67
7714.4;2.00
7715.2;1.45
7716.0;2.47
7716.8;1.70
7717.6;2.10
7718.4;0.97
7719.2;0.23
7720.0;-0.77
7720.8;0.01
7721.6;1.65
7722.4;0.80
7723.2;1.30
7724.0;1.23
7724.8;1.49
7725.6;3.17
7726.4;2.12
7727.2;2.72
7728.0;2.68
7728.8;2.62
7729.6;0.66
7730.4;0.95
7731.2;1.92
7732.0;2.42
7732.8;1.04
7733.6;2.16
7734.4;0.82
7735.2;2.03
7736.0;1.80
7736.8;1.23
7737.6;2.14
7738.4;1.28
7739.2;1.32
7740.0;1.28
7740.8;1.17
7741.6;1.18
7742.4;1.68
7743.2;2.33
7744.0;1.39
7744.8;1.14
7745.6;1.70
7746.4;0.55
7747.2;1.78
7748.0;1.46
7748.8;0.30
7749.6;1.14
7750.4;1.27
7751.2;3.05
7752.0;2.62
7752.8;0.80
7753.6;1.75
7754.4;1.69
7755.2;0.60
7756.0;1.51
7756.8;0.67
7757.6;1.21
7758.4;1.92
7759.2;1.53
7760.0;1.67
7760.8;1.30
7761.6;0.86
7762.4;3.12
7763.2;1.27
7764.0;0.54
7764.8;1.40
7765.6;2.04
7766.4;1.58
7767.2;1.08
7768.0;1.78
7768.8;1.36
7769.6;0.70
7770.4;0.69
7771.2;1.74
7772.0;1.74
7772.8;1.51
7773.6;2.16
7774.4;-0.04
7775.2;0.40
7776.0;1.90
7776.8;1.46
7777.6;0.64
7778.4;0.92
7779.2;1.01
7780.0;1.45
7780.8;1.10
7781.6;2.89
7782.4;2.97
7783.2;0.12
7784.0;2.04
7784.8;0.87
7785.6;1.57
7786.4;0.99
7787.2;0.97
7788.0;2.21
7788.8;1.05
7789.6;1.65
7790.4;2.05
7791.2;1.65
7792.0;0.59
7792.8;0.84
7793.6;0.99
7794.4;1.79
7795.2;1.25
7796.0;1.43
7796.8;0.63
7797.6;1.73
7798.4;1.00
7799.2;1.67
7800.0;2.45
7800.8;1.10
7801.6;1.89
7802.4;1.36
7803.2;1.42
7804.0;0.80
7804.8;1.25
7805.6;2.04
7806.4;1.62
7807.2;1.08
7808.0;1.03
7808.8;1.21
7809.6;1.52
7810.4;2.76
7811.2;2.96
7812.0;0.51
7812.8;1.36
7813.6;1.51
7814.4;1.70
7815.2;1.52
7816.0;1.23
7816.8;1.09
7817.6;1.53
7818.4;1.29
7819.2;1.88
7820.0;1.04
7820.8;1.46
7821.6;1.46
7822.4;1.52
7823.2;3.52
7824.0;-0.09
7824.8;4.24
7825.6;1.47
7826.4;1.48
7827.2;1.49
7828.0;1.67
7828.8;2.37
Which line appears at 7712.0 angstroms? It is [S II] 6716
